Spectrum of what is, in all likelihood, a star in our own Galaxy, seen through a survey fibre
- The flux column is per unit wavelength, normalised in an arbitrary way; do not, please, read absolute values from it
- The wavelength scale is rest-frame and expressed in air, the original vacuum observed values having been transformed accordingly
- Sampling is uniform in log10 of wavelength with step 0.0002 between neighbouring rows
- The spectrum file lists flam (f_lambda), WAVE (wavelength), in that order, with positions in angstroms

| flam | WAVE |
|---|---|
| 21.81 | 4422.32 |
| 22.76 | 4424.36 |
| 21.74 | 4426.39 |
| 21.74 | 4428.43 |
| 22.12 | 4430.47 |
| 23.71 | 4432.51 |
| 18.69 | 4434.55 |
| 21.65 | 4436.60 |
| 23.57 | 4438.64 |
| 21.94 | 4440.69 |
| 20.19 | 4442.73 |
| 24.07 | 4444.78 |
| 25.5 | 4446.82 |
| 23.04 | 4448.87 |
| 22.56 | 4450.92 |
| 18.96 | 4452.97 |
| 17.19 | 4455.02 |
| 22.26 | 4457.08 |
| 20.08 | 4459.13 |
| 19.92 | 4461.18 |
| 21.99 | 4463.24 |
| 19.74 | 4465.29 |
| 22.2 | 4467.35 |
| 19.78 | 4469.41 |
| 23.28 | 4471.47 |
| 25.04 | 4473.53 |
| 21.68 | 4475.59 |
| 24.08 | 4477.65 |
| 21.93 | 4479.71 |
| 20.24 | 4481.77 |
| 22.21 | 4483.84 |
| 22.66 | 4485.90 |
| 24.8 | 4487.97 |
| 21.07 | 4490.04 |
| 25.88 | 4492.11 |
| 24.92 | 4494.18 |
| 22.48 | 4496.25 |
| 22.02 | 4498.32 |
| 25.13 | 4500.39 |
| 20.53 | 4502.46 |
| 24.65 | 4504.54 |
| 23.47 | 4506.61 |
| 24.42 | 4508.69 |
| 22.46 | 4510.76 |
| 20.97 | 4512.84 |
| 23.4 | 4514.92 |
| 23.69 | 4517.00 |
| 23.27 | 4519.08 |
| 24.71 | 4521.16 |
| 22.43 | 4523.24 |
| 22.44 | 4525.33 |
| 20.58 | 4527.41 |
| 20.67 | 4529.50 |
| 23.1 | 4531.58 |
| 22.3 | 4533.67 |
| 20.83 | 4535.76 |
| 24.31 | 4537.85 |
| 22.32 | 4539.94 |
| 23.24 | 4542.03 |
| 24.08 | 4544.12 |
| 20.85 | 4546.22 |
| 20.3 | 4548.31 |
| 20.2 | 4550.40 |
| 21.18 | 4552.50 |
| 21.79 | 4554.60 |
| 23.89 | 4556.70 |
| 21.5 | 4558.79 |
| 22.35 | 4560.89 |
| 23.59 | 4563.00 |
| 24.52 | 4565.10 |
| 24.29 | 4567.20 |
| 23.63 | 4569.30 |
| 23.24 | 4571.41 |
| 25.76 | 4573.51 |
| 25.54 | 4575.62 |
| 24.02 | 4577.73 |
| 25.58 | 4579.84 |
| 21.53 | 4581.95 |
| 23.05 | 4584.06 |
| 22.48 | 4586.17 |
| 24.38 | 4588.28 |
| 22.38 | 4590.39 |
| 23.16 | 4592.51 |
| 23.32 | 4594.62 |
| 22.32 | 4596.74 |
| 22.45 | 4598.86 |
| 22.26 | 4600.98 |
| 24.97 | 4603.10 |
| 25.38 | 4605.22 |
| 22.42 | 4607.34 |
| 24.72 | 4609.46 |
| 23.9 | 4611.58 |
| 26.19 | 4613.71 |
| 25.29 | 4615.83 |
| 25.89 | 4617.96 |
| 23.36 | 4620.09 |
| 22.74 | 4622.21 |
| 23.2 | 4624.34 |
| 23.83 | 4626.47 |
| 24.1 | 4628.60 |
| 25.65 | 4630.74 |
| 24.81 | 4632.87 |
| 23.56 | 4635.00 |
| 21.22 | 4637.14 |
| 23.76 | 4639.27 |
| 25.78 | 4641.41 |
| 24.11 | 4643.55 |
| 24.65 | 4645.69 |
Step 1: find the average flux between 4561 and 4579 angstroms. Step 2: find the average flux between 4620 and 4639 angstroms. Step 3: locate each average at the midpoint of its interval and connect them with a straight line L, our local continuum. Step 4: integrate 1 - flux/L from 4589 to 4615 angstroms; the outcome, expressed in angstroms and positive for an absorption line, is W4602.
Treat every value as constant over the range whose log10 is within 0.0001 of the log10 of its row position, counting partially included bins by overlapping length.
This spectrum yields 0.3 angstroms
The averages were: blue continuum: 24.2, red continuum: 23.6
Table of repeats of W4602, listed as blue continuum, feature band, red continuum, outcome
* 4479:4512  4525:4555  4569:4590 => 2.1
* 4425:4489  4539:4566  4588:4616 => 1.0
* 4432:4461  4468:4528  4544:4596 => -2.0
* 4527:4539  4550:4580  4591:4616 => -0.8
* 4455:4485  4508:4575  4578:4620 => 0.3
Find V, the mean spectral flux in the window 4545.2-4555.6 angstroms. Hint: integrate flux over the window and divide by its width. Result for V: 20.9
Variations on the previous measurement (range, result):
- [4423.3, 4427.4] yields 22.3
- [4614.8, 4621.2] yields 24.8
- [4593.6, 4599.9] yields 22.7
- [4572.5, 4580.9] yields 25.2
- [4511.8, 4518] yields 22.7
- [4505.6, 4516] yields 22.9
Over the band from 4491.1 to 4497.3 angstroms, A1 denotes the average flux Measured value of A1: 24.4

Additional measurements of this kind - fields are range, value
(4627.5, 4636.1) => 24.5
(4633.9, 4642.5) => 23.6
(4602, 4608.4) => 24.3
